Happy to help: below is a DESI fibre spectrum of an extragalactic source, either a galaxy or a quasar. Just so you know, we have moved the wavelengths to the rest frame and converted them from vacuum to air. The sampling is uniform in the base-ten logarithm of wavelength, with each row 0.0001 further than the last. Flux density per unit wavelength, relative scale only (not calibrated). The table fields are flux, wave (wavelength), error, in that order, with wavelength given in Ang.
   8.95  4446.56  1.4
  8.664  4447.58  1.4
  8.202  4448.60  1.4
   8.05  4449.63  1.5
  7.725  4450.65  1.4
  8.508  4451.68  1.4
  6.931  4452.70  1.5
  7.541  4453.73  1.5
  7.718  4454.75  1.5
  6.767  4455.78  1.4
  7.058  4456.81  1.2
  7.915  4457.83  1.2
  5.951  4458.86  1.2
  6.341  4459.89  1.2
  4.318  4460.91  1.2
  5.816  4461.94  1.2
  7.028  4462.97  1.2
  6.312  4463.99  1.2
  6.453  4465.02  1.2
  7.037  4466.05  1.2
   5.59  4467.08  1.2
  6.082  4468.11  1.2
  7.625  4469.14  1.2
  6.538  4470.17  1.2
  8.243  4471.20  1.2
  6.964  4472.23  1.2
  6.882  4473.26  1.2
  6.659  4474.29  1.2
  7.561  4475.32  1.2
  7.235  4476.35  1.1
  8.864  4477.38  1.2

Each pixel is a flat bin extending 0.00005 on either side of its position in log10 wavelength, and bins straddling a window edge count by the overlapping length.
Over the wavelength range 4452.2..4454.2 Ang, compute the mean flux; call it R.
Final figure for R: 7.21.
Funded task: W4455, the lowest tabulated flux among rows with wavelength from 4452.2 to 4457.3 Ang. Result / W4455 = 6.767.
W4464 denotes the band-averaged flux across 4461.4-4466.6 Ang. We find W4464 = 6.51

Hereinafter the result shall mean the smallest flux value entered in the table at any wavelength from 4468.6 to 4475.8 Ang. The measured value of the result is 6.538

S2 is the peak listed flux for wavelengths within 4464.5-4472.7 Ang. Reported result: 8.243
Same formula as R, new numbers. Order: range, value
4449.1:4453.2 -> 7.81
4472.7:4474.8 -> 6.77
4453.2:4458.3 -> 7.39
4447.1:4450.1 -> 8.3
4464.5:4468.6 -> 6.28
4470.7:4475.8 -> 7.26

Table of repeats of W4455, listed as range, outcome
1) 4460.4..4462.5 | 4.318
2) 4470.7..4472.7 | 6.964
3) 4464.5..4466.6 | 6.453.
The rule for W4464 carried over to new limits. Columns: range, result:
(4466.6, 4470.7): 6.47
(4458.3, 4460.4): 6.17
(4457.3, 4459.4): 6.93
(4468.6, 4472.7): 7.33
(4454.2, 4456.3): 7.24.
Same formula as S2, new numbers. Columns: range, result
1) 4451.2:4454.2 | 8.508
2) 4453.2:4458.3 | 7.915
